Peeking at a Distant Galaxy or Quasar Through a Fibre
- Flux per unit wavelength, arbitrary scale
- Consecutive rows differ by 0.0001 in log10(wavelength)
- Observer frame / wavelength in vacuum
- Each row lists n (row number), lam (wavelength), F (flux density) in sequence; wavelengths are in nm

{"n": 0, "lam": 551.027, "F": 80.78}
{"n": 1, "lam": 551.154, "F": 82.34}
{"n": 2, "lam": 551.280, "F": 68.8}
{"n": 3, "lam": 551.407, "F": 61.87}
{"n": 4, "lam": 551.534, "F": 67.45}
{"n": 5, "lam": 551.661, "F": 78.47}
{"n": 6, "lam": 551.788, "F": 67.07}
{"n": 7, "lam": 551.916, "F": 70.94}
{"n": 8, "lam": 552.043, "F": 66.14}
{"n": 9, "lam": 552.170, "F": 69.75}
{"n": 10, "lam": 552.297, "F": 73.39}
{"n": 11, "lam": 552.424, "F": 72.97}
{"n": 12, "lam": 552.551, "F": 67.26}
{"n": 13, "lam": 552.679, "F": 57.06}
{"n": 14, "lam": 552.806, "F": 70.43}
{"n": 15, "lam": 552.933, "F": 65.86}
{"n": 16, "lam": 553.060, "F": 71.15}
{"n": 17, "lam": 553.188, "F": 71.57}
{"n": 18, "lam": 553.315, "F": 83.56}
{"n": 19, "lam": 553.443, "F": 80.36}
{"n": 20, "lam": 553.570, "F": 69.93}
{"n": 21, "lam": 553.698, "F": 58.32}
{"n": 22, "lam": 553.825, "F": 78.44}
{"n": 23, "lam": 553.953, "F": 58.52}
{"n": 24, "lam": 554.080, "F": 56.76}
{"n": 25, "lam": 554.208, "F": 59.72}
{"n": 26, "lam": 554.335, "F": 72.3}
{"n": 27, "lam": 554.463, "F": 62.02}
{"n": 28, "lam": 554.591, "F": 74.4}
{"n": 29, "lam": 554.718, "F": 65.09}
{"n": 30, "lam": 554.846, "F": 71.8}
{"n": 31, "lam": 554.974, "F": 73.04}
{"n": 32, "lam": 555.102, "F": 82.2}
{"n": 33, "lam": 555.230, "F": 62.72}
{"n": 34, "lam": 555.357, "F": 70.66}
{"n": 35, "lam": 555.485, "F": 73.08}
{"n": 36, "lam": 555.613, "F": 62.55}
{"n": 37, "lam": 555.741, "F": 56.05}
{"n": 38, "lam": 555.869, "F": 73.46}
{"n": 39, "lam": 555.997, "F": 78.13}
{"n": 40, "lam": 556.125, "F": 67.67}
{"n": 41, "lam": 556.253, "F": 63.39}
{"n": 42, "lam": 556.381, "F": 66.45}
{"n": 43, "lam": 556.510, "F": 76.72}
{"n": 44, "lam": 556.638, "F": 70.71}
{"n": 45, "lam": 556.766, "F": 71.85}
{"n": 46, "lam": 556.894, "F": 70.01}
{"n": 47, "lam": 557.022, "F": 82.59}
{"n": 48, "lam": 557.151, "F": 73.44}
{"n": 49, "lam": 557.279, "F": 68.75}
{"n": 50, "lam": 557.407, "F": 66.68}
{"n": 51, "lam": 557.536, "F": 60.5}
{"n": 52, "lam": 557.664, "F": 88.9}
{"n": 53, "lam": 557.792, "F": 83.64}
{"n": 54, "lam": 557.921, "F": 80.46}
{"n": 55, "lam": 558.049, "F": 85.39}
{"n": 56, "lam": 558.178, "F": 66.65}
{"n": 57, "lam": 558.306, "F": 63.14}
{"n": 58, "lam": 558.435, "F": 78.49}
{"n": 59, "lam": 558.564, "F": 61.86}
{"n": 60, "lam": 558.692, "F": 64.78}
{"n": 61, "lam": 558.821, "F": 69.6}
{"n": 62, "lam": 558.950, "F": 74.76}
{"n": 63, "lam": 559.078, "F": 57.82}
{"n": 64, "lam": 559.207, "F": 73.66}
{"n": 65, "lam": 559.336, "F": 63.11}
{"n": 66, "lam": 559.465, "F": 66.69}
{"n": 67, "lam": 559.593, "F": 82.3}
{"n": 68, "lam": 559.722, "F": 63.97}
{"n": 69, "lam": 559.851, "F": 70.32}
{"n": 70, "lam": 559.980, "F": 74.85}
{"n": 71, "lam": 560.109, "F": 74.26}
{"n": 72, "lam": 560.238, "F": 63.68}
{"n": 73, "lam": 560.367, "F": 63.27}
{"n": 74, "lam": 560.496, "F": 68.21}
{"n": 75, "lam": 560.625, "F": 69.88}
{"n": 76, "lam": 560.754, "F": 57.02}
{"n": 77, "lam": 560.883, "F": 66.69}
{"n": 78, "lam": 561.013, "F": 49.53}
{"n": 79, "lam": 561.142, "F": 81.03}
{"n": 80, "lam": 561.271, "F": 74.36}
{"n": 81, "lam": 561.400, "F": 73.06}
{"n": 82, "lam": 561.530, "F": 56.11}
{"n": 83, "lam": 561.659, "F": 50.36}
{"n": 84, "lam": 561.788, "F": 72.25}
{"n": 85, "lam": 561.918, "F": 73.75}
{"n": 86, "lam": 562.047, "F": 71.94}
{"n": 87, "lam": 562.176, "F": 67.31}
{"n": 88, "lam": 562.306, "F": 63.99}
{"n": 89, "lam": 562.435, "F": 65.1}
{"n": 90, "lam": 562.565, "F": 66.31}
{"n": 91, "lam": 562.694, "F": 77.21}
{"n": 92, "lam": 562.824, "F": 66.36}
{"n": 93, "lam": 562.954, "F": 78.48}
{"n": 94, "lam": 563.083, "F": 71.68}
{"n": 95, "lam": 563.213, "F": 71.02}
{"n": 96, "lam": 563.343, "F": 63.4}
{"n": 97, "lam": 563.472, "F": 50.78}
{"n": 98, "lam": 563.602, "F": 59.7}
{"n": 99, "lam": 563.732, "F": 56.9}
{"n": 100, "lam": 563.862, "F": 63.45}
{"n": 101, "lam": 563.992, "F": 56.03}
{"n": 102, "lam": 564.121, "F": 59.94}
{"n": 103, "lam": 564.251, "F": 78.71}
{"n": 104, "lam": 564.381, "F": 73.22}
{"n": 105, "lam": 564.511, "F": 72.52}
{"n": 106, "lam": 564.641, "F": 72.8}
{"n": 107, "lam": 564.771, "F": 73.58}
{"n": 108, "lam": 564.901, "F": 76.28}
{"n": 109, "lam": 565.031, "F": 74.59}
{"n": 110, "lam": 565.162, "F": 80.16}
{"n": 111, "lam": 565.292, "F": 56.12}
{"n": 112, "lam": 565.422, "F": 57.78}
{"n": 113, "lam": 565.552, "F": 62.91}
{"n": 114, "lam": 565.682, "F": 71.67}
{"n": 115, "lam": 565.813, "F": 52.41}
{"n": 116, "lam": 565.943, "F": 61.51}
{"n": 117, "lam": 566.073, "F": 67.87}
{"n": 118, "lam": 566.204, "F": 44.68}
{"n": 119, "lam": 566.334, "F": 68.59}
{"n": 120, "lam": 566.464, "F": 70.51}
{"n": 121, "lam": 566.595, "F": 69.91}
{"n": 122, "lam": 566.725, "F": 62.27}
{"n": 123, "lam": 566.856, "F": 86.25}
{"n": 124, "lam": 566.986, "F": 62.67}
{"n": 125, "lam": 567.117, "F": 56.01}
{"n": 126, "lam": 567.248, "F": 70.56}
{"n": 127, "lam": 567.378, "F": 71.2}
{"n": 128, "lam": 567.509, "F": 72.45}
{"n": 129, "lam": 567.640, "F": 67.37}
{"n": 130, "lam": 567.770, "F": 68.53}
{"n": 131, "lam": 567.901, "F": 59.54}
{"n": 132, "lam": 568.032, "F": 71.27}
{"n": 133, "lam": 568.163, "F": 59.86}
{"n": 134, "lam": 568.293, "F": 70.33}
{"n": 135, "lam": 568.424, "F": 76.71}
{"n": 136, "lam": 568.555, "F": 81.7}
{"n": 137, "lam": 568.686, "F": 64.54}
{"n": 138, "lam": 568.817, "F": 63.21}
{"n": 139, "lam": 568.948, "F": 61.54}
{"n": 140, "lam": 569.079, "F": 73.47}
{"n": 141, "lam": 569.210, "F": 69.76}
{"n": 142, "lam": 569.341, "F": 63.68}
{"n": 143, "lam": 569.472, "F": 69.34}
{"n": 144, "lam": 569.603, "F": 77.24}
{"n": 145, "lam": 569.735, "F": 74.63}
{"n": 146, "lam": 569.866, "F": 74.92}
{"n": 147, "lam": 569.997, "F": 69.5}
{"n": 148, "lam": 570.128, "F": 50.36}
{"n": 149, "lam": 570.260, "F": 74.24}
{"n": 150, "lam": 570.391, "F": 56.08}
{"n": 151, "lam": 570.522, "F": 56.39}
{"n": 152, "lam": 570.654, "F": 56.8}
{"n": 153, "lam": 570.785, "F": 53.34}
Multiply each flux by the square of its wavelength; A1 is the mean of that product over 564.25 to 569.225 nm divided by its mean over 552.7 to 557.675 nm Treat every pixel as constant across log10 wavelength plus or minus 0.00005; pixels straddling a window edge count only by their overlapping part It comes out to 1.02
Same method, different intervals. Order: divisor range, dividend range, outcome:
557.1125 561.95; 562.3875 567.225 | 0.98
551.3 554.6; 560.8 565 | 1.02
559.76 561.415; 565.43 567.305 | 0.97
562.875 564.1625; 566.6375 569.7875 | 1.11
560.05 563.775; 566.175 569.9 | 1.06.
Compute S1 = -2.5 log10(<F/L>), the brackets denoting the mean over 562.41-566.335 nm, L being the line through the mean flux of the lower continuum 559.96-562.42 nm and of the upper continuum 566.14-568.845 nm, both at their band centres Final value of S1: 0.02 mag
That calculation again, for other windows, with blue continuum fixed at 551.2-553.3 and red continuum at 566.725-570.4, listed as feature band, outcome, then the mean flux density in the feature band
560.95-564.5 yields 0.037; 66.5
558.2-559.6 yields 0.013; 68.2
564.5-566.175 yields 0.026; 67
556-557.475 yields -0.030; 71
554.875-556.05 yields -0.017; 70.2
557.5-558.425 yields -0.108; 76.2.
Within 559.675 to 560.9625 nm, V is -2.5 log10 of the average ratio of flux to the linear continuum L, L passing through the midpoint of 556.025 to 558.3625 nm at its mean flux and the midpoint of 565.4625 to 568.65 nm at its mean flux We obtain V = 0.06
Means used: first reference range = 72.7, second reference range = 66.9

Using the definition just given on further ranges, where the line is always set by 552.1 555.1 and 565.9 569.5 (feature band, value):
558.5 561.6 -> 0.01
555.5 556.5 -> 0.02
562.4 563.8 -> 0.03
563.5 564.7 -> 0.04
